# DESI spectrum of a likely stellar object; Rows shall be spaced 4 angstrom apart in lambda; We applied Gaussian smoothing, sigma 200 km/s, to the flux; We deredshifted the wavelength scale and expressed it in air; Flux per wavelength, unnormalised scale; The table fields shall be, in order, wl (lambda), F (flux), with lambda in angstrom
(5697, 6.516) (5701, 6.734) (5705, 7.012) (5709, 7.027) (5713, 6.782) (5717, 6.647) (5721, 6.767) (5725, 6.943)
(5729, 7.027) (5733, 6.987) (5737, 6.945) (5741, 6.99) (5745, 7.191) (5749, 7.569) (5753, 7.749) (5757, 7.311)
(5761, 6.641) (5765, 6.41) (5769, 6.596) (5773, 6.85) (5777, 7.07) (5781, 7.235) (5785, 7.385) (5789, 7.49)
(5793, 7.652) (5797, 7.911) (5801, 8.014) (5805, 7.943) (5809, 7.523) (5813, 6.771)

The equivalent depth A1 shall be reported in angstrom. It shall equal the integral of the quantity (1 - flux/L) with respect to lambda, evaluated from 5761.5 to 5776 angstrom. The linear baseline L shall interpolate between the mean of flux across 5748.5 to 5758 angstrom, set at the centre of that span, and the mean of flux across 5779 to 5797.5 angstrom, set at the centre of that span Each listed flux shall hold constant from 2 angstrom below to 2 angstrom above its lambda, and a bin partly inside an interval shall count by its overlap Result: 1.70 angstrom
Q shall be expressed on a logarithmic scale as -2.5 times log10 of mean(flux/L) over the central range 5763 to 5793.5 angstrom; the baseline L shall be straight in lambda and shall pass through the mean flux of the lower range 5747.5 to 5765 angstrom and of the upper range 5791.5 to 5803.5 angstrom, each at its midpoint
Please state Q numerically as 0.08 mag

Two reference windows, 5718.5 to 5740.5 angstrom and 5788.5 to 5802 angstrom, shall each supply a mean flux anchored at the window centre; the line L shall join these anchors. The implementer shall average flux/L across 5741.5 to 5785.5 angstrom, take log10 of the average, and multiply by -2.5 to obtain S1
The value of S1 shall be 0.04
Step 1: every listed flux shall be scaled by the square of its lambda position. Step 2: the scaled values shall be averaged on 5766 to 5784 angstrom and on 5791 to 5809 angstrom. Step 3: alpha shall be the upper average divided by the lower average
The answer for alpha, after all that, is 1.14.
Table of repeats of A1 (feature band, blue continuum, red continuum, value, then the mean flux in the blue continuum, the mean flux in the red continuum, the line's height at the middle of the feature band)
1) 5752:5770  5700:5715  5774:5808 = 1.00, 6.9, 7.56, 7.33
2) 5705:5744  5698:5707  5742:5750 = 0.87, 6.83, 7.31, 7.07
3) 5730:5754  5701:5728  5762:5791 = -1.00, 6.86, 6.99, 6.92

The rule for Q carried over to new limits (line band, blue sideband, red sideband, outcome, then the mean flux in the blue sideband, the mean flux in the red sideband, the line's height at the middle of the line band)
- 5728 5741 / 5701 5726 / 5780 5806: 0.01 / 6.85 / 7.67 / 7.07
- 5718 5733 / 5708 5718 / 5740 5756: 0.02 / 6.82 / 7.39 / 7.02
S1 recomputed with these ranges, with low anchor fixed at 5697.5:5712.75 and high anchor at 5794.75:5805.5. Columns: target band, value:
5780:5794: 0.052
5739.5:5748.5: 0.021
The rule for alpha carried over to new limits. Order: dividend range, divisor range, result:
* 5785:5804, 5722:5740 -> 1.14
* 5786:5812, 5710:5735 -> 1.15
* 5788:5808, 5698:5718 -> 1.18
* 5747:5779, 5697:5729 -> 1.05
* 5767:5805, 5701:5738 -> 1.10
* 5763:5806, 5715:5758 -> 1.05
